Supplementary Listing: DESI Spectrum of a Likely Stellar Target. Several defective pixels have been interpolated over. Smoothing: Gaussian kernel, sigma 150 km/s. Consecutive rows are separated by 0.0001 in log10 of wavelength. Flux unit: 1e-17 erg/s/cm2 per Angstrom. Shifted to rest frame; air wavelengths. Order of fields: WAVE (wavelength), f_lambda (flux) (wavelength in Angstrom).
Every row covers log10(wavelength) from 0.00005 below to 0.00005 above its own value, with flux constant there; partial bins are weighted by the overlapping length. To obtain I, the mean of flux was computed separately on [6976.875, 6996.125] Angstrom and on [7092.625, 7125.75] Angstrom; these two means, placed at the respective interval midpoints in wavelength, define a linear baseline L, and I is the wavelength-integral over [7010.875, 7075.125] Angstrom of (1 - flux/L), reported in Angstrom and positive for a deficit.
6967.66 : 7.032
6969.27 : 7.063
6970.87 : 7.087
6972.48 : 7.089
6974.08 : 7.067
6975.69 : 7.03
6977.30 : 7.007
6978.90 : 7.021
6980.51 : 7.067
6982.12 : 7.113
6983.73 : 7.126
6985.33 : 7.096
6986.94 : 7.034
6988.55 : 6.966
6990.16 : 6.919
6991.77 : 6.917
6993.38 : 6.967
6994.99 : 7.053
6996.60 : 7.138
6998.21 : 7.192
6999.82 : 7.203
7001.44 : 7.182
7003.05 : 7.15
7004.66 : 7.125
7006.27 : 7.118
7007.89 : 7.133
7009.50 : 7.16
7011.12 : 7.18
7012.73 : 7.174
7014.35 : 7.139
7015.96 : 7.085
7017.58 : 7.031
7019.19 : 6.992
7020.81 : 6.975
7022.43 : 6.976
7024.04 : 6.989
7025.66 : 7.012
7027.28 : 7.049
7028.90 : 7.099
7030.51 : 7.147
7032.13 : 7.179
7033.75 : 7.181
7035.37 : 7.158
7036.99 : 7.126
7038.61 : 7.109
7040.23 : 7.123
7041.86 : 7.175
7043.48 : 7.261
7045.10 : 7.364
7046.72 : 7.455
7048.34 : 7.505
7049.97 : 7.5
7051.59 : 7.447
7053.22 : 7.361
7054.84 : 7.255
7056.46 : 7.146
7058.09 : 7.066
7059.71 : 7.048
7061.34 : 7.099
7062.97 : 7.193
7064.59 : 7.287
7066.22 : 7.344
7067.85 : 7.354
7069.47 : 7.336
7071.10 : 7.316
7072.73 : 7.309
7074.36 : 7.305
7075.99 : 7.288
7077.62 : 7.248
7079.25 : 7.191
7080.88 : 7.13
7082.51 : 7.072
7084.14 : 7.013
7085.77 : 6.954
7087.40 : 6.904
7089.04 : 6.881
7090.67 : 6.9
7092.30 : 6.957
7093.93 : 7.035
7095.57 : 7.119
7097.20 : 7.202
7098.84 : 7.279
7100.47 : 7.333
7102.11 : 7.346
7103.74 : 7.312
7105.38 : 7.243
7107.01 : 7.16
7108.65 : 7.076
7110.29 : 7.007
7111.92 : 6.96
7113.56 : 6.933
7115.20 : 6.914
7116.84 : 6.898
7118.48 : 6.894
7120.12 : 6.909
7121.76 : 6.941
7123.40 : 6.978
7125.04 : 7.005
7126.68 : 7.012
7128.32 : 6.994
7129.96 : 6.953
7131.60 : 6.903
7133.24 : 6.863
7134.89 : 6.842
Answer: -1.3 Angstrom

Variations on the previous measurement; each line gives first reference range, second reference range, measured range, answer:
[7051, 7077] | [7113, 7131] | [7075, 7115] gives -0.1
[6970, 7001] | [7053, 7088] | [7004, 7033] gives 0.1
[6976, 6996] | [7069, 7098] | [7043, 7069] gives -0.7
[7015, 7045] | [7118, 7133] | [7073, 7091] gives -0.2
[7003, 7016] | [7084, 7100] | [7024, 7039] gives 0.0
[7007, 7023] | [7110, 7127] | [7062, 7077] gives -0.6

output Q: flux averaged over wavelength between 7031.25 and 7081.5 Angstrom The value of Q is 7.25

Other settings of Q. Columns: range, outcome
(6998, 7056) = 7.18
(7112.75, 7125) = 6.93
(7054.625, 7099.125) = 7.15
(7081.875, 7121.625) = 7.05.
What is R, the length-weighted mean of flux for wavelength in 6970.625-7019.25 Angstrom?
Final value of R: 7.08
